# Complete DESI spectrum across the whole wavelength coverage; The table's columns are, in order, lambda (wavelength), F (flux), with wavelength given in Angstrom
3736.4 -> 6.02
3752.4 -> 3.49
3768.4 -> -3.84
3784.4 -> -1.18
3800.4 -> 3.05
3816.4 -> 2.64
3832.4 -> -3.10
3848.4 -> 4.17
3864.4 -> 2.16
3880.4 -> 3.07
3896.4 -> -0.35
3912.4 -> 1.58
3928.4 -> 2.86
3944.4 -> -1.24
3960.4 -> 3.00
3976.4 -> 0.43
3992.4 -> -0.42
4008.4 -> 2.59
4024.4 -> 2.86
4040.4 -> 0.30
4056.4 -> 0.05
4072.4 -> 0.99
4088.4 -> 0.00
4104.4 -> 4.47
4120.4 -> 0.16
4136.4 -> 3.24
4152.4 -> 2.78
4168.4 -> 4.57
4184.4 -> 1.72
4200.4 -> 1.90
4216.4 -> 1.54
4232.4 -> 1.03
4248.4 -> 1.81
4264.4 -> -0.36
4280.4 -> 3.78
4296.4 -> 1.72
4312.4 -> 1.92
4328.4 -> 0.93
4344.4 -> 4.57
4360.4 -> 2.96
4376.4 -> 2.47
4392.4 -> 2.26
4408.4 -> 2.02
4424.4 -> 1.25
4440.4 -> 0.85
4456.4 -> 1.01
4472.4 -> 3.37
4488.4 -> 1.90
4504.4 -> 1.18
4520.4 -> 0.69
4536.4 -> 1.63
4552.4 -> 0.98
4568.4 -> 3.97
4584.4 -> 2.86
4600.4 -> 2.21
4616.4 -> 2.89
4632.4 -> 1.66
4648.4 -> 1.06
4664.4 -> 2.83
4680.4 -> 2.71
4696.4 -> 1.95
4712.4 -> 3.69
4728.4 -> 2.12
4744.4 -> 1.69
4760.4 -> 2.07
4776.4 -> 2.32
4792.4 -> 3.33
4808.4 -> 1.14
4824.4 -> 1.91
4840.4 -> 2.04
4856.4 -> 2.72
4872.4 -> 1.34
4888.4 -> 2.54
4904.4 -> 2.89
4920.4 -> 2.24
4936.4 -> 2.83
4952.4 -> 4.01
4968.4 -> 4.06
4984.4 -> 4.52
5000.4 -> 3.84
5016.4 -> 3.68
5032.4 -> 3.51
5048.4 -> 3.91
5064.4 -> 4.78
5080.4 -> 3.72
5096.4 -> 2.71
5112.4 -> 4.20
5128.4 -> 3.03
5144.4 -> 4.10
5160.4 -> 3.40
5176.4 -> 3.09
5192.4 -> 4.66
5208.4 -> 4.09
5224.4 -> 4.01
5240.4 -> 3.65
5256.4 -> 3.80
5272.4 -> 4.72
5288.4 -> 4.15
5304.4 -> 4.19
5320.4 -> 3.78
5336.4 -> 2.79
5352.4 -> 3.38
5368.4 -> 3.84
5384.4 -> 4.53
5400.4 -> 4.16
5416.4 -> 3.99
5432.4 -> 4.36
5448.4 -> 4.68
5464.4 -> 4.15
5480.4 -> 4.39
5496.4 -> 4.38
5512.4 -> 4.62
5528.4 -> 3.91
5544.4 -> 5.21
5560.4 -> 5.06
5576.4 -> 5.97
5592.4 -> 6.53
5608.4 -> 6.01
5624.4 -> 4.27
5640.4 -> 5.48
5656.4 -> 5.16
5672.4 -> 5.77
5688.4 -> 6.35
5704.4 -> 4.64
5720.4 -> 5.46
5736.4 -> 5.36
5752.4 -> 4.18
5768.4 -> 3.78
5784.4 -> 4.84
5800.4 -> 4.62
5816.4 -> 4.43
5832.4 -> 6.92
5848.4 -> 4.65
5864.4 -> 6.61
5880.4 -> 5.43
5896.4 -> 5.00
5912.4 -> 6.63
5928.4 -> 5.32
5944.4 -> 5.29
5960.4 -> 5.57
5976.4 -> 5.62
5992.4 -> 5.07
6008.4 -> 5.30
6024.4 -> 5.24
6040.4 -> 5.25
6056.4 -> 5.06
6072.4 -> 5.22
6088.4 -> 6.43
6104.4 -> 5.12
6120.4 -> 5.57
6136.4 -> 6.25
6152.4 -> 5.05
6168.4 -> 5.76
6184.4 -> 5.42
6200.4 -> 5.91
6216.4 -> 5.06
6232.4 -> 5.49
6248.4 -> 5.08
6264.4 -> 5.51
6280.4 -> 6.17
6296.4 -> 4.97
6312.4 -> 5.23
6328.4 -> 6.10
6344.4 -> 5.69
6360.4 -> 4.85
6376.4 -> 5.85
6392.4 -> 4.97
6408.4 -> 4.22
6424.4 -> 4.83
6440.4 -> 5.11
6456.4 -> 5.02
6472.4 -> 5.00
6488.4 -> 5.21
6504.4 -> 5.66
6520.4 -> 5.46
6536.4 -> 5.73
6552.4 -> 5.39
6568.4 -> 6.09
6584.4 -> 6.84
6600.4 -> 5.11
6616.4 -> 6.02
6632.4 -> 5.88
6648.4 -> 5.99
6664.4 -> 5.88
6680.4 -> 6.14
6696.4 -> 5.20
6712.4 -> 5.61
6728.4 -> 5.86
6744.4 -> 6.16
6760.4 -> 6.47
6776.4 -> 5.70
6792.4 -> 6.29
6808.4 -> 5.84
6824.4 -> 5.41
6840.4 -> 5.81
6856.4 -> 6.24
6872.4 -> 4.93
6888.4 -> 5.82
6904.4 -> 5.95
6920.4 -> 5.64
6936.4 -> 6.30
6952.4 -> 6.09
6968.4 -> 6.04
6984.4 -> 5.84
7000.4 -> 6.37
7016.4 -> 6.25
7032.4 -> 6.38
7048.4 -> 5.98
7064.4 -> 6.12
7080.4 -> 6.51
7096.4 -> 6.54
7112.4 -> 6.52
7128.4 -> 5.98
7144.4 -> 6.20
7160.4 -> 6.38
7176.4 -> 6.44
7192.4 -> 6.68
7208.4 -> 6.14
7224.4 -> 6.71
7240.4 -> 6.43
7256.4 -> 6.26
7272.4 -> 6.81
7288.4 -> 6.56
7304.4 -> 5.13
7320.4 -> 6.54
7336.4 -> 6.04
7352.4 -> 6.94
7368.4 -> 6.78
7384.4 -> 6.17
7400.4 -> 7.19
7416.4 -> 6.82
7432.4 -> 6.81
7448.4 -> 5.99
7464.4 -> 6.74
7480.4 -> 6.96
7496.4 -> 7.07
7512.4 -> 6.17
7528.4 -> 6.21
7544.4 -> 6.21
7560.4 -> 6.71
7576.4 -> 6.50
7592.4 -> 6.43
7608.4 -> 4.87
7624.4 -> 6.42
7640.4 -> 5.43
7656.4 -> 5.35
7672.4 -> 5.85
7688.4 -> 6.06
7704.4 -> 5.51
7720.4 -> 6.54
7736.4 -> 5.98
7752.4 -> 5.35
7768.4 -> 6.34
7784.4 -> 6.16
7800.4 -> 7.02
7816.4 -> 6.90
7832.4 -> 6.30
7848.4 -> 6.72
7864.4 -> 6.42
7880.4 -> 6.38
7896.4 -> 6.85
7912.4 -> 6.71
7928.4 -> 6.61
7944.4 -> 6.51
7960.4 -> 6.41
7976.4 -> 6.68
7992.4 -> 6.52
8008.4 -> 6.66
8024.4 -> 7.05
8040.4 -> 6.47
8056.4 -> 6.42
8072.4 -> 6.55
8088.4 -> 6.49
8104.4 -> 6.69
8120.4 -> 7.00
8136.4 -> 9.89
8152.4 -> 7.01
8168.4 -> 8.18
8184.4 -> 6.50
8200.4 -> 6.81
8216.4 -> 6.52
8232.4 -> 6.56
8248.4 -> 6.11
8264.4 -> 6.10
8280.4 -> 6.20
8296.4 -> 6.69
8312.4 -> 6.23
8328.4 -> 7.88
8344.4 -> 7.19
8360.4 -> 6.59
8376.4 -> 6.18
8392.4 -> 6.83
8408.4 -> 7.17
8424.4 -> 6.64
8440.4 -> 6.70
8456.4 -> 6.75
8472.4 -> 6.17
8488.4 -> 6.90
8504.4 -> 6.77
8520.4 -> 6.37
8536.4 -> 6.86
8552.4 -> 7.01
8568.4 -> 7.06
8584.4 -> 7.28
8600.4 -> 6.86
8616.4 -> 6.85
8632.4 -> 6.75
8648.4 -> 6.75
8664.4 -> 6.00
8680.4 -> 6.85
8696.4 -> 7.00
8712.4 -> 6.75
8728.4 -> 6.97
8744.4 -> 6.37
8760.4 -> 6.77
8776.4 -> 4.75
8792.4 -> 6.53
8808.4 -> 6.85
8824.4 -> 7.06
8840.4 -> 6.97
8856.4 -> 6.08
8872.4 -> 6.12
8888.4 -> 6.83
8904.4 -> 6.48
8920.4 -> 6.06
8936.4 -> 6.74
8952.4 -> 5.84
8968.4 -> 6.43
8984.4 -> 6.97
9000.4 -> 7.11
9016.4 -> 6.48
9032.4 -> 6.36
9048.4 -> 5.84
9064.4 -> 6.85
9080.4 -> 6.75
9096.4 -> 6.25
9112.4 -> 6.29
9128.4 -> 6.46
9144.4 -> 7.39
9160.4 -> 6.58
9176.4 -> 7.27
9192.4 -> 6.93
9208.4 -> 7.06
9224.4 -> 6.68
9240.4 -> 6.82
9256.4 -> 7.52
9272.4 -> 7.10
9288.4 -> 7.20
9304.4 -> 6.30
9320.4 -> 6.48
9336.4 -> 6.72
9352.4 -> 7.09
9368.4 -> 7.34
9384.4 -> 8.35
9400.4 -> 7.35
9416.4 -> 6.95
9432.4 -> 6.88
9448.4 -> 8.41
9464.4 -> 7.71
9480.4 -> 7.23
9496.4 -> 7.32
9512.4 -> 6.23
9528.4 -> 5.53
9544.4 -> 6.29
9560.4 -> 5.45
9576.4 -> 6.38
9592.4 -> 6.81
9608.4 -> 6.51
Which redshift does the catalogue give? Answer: 0.24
